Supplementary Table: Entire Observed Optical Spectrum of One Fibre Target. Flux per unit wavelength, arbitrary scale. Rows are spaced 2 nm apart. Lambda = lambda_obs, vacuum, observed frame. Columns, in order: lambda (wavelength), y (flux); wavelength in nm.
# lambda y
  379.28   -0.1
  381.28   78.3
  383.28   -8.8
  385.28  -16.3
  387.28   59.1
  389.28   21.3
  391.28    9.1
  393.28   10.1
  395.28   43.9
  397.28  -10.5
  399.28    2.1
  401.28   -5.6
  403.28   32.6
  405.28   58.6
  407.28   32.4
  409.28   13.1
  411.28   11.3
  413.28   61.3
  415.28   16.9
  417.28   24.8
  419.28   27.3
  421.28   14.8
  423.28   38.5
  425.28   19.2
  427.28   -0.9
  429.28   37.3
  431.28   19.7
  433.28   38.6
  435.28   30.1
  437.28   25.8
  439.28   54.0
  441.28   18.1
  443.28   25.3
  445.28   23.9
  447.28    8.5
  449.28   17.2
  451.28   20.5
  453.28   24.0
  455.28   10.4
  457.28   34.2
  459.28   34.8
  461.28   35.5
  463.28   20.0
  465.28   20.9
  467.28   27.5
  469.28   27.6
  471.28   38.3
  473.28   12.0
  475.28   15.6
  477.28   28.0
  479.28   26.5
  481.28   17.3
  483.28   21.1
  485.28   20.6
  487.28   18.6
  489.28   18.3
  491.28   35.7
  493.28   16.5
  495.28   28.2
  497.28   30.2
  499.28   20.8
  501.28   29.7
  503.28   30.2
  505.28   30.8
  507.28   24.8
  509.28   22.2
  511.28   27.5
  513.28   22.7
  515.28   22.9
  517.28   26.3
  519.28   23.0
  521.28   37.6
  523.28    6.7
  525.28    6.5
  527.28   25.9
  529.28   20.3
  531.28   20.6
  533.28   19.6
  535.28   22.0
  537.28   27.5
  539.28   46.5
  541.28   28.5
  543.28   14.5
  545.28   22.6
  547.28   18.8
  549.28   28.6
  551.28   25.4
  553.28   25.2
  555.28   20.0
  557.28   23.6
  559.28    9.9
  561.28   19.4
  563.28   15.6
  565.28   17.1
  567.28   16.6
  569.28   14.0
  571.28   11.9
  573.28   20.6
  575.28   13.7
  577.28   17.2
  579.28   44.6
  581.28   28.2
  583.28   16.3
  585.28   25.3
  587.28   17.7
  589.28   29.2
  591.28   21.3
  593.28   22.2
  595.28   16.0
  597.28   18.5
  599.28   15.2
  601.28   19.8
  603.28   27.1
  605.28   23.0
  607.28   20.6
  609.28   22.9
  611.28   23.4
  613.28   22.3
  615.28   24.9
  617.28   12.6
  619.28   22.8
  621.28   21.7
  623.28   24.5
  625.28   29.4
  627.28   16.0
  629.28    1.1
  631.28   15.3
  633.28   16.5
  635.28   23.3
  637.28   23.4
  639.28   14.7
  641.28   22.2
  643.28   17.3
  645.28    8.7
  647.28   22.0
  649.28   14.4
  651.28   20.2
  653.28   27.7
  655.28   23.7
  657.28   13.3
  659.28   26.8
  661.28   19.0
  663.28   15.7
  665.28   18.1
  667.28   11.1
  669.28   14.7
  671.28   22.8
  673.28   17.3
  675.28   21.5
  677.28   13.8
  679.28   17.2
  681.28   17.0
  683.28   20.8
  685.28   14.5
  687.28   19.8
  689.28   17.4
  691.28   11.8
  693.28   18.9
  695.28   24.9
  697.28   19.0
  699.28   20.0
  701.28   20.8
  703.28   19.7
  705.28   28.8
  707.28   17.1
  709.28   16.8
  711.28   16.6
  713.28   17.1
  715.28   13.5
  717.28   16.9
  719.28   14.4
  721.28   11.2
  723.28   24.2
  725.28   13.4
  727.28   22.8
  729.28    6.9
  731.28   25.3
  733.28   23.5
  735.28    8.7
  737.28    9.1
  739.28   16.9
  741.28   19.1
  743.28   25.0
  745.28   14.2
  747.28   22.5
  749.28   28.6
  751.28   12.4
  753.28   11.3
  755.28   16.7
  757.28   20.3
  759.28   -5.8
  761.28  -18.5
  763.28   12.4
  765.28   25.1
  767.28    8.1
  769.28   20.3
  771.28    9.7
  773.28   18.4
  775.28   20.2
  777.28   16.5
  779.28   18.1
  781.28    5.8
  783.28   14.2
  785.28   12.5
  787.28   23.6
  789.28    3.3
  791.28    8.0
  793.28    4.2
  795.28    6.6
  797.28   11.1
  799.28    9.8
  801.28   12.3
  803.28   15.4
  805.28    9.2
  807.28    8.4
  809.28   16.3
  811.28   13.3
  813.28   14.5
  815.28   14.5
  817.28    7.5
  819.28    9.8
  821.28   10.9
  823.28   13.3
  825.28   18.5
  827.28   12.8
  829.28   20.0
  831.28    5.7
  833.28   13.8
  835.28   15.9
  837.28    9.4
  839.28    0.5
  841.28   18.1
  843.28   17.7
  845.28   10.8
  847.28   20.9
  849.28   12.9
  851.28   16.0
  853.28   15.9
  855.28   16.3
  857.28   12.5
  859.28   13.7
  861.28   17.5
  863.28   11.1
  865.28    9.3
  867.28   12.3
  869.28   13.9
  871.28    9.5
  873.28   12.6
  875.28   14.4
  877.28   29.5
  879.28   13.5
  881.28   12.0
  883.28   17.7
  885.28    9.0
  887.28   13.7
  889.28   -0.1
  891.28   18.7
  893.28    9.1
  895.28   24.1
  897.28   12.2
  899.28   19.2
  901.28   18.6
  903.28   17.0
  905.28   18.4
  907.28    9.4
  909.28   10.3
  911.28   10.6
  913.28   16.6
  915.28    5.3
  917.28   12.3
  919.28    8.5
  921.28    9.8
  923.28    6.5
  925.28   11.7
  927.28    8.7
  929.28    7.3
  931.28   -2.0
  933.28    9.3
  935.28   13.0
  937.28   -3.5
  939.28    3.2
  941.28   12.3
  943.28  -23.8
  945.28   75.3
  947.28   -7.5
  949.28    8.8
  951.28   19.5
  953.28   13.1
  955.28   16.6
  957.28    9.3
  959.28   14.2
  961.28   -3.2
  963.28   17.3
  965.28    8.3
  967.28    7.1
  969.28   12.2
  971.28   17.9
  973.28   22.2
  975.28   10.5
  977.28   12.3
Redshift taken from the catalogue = 1.54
